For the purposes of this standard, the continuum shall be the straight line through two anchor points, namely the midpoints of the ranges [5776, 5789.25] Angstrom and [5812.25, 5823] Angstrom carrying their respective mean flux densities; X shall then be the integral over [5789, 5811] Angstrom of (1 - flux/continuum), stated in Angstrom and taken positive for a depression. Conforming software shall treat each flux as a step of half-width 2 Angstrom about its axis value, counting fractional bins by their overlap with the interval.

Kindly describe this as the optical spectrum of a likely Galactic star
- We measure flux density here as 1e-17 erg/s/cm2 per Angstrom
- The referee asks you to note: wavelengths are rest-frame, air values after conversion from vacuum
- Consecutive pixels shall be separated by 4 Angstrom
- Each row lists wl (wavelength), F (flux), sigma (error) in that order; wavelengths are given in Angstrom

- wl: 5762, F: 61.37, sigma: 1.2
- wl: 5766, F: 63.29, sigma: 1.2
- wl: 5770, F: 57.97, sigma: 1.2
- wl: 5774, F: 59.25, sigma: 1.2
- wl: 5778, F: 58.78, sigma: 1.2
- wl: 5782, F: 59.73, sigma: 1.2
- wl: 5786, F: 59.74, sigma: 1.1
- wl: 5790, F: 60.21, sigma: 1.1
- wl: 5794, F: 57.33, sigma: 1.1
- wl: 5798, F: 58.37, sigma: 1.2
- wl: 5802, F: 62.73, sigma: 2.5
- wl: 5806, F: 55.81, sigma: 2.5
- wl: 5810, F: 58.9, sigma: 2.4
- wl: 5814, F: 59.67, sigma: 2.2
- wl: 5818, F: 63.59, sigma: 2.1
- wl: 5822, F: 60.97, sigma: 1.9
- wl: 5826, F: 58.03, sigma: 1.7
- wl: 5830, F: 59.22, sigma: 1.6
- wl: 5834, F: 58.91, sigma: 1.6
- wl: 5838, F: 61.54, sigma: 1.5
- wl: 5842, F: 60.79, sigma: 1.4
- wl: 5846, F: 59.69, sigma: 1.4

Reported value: 0.60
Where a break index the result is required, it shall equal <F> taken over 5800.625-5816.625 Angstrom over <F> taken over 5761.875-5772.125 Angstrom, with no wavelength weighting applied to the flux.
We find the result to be 1.0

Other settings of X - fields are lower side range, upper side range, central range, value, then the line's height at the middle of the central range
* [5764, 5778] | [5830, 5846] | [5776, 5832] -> 0.5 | 60.1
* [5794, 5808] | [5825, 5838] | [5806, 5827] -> -0.3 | 59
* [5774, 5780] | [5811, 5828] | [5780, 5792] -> -0.1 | 59.3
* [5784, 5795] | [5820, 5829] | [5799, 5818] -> -0.1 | 59.4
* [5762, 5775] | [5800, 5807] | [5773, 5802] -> 0.4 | 60.1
